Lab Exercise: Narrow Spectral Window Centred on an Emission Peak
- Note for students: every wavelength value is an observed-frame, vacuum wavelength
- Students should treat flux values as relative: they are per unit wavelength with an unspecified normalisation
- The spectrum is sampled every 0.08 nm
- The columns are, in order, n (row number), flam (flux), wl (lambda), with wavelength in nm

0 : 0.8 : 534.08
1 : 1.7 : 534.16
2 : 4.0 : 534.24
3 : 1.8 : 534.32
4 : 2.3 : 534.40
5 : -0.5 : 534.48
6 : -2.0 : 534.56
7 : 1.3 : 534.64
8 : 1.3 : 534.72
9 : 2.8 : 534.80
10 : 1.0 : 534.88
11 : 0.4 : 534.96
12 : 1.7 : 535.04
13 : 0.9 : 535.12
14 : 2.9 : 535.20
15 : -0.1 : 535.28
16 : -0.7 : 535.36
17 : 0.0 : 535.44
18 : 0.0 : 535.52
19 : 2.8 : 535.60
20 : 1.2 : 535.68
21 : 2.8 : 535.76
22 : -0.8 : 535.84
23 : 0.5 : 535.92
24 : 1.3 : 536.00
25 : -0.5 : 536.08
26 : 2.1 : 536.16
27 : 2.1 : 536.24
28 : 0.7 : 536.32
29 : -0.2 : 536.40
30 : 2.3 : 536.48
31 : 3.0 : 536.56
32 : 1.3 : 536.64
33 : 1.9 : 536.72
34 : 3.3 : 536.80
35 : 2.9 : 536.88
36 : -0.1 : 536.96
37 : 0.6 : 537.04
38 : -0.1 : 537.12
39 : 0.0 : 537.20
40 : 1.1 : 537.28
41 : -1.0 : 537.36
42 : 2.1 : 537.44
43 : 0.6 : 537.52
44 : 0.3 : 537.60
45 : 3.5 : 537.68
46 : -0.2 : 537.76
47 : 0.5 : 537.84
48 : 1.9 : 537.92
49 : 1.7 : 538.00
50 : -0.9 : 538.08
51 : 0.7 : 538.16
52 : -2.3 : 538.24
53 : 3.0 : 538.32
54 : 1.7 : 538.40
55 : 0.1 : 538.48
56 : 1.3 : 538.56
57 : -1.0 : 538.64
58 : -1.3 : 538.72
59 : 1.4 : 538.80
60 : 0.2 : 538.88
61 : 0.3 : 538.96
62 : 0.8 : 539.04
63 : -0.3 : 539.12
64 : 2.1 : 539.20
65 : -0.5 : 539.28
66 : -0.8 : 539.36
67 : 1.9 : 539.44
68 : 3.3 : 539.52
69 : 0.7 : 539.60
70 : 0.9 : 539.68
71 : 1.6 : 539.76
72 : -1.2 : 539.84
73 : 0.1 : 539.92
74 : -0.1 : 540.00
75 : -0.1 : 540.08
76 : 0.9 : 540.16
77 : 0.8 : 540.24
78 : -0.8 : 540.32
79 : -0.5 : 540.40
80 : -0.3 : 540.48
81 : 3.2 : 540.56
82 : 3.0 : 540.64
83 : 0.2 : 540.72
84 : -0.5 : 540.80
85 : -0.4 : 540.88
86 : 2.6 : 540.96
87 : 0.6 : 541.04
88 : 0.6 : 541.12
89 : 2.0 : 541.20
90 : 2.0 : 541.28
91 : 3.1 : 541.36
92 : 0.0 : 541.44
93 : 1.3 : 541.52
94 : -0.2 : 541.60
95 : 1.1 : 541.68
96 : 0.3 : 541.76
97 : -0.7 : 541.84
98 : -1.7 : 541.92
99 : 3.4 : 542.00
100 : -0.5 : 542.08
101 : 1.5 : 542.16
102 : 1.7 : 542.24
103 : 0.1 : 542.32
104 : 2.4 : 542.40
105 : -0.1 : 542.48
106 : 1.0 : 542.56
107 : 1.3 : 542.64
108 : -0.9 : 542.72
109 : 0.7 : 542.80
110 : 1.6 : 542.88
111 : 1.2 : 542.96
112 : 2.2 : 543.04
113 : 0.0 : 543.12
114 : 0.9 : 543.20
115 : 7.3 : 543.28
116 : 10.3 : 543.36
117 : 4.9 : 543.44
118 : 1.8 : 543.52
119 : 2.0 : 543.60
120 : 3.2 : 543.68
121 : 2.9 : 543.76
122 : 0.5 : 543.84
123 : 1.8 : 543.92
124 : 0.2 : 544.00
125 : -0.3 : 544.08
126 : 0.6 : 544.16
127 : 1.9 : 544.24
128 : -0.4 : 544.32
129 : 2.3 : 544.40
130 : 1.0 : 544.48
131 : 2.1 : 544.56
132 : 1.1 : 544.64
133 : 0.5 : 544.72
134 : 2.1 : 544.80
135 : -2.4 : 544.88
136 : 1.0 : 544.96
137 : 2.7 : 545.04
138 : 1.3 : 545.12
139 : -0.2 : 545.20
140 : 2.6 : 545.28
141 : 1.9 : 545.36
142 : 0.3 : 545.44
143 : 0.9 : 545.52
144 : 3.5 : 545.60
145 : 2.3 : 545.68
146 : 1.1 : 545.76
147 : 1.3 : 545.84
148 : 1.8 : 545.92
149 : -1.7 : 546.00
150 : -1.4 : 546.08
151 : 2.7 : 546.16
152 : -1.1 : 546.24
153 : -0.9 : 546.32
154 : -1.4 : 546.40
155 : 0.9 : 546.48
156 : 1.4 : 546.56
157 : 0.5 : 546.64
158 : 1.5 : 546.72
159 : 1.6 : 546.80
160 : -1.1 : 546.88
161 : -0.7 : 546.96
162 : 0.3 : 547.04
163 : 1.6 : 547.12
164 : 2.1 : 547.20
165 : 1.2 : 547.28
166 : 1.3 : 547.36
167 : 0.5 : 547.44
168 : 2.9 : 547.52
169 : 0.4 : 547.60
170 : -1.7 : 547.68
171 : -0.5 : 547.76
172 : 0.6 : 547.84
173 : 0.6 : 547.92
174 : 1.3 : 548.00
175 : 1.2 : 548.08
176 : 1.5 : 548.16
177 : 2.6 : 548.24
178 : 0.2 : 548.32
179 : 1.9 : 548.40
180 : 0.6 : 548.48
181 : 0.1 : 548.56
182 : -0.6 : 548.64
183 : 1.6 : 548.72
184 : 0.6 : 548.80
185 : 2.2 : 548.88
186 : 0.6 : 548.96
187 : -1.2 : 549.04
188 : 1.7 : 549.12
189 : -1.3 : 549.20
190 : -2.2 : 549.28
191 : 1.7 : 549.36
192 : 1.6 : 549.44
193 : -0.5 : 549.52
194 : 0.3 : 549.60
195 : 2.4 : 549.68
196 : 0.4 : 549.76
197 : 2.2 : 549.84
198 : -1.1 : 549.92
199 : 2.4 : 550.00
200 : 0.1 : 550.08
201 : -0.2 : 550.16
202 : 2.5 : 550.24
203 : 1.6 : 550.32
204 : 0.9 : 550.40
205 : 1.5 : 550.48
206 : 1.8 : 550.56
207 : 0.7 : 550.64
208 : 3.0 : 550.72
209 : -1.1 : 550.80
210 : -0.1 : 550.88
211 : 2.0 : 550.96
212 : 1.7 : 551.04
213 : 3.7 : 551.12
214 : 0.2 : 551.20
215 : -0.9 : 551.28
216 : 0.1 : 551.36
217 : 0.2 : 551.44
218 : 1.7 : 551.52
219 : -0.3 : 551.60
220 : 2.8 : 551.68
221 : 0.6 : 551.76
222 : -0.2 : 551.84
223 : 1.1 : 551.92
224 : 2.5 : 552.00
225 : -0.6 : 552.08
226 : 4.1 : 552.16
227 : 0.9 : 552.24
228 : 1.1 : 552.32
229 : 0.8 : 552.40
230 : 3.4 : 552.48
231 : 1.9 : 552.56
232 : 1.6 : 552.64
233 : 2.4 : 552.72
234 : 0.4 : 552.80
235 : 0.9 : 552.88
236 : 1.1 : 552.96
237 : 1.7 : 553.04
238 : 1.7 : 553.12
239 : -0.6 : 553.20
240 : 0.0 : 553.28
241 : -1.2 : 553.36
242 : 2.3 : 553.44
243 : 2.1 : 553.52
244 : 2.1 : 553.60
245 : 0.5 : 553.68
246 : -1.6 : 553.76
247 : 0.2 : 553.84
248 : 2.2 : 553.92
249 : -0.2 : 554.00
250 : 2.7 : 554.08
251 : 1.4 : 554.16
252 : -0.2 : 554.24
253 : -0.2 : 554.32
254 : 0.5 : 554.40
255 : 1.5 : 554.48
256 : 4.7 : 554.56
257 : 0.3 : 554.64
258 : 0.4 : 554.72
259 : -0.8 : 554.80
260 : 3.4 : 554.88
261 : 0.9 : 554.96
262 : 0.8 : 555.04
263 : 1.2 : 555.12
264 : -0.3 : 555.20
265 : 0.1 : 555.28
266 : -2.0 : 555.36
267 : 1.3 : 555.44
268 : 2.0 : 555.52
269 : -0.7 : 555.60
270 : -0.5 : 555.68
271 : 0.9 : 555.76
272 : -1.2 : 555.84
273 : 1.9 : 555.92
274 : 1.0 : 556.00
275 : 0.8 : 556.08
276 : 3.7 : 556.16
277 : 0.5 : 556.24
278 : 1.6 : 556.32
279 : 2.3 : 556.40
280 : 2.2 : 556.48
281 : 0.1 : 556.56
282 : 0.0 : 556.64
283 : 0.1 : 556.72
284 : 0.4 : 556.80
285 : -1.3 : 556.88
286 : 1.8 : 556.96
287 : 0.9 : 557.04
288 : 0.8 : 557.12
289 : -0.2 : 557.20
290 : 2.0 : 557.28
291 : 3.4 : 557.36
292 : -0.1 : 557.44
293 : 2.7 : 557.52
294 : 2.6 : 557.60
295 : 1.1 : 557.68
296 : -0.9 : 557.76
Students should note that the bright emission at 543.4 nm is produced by H-gamma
